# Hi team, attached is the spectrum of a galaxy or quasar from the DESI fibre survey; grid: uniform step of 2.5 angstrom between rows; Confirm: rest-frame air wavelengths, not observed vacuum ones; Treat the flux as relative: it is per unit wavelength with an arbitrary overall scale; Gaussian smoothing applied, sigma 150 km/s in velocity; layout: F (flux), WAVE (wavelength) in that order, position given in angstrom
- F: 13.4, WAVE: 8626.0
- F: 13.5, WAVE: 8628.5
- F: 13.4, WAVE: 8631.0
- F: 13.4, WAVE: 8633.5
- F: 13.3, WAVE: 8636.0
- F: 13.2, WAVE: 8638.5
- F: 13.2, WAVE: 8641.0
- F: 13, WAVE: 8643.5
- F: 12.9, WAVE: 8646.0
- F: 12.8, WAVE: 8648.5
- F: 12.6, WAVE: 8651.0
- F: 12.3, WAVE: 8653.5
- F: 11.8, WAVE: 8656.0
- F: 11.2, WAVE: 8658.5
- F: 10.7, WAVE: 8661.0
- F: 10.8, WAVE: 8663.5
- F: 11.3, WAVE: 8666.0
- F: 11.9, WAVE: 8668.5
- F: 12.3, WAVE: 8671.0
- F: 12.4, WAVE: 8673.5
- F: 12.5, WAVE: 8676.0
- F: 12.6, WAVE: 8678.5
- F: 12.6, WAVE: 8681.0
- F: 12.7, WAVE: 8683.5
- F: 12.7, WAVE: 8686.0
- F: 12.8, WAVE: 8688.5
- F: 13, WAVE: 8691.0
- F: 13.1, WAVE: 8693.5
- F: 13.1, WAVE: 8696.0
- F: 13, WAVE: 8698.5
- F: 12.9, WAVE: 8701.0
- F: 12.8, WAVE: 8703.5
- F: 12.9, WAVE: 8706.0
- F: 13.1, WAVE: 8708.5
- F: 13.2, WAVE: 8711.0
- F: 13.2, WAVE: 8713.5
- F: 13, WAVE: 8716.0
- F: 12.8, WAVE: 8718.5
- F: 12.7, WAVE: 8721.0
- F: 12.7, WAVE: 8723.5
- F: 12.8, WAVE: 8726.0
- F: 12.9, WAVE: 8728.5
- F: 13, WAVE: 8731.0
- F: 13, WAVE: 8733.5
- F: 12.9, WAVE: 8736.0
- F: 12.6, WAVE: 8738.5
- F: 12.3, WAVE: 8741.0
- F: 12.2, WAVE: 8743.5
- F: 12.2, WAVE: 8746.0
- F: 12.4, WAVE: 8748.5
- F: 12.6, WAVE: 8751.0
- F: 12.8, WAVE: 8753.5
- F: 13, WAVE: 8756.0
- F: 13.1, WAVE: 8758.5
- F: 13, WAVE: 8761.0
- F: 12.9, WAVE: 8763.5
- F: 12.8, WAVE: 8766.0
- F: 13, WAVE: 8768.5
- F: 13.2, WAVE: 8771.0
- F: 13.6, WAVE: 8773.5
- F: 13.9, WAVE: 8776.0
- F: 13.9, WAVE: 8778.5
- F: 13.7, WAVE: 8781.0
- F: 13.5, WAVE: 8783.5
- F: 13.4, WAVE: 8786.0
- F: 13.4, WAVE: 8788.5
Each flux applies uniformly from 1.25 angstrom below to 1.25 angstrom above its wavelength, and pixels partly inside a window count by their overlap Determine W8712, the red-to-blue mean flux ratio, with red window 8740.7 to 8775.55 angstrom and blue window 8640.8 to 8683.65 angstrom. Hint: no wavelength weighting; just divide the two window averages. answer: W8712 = 1.06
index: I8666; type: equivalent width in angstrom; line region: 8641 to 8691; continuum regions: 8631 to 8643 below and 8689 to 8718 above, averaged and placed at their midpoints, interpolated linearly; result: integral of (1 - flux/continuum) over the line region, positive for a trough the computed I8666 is 3.5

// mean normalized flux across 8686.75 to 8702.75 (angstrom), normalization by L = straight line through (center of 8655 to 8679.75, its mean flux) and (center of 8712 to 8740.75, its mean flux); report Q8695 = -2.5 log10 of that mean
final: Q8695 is -0.06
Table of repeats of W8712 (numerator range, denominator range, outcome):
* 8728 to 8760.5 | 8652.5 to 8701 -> 1.03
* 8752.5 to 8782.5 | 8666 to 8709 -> 1.04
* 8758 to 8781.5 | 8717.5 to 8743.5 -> 1.04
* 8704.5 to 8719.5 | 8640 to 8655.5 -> 1.02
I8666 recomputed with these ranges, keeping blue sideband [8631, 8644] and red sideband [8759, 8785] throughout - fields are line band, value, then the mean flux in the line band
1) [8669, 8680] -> 0.7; 12.4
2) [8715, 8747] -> 1.5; 12.7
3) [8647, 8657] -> 0.6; 12.4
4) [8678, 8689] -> 0.5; 12.7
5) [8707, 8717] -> 0.1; 13.1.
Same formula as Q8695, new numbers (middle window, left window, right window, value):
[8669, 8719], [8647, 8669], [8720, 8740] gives -0.05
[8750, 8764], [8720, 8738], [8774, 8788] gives 0.03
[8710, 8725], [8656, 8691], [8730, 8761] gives -0.04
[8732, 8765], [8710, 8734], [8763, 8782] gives 0.04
